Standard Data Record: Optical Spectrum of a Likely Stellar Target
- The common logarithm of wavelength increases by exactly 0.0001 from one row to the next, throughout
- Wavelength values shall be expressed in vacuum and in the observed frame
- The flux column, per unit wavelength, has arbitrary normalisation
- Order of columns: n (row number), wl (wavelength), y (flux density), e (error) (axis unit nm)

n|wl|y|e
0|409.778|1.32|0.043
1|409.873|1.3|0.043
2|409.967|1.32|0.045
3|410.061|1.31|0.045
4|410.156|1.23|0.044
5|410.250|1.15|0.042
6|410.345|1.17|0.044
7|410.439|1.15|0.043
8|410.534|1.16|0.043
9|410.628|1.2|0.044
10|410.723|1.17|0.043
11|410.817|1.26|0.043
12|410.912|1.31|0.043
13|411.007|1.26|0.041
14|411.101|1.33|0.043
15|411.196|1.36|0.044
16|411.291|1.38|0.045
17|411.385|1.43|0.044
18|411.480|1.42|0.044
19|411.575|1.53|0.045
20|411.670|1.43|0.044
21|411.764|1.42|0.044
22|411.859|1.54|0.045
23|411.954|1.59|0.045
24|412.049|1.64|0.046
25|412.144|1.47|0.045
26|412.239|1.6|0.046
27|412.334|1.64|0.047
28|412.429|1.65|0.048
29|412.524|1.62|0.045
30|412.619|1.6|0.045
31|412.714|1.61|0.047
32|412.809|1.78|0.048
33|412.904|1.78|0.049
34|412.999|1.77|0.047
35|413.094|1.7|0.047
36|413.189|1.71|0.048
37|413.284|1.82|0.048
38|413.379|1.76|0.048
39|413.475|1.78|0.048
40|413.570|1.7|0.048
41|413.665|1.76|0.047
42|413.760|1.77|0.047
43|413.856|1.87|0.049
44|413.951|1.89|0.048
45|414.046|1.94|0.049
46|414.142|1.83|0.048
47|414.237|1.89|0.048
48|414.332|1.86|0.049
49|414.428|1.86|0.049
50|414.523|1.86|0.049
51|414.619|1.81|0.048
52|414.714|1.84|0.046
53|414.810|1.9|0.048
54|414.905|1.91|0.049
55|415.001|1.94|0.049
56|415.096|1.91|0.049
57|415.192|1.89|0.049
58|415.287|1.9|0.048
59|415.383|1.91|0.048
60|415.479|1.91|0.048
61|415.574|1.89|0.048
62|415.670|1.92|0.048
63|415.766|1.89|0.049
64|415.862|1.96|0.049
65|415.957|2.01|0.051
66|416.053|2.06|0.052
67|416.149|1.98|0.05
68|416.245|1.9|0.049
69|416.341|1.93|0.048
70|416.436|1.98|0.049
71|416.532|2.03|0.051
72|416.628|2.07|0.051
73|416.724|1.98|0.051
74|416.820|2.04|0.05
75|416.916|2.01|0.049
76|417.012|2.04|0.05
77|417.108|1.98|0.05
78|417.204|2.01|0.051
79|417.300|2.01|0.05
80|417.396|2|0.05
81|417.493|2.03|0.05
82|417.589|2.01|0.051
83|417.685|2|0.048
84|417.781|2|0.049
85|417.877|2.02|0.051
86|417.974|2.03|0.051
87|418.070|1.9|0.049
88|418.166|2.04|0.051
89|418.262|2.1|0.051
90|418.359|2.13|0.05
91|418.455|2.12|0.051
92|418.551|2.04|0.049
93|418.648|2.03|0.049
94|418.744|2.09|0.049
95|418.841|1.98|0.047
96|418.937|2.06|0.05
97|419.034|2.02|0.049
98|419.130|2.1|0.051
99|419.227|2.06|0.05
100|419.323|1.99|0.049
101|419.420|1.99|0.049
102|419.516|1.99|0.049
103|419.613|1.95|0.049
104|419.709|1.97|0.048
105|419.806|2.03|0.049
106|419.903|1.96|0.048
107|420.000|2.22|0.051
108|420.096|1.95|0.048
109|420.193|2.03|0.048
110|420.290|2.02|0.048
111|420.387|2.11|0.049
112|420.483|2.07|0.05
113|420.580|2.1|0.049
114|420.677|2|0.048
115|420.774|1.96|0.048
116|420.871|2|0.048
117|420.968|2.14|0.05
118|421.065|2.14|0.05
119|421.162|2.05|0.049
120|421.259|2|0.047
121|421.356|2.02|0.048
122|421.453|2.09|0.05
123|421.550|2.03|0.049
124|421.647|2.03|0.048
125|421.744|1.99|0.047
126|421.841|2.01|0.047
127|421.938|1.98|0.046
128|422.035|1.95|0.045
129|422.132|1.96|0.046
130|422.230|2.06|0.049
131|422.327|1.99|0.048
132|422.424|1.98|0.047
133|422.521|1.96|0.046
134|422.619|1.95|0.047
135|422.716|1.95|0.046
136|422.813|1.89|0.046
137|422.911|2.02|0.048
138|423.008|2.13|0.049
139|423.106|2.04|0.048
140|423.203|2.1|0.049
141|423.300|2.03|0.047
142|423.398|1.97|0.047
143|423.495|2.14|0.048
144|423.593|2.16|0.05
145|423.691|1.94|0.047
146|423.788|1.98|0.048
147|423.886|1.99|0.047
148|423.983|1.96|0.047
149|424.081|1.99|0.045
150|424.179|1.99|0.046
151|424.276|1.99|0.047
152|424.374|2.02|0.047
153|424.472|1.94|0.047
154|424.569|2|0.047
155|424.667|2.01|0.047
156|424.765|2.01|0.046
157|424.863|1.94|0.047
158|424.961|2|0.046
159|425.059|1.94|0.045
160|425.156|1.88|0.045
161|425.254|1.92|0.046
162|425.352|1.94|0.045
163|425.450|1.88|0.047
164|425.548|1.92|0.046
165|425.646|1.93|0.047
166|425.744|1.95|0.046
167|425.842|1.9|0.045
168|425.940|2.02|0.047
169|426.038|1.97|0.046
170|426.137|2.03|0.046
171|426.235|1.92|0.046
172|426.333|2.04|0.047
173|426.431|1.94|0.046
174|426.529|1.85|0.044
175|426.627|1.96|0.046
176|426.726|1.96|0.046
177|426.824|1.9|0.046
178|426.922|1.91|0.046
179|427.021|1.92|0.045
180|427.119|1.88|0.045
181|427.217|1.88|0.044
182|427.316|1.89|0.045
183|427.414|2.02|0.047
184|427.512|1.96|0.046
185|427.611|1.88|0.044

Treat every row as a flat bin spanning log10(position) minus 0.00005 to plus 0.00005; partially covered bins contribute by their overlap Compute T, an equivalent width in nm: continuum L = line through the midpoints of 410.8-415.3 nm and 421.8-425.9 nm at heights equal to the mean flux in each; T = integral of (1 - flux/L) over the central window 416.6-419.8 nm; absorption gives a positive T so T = -0.35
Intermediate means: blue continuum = 1.68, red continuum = 1.98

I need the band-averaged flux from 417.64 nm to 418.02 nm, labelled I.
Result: 2.01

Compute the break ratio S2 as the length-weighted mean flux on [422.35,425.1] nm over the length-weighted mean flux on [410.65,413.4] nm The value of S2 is 1.31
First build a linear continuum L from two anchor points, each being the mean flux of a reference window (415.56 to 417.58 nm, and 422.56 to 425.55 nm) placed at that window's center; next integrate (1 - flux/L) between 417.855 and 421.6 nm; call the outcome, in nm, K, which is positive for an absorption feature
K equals -0.10 nm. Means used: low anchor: 1.99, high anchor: 1.99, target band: 2.04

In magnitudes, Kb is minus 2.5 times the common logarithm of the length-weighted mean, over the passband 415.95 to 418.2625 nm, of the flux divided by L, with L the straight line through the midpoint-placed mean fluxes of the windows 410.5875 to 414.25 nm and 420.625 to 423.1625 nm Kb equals -0.12 mag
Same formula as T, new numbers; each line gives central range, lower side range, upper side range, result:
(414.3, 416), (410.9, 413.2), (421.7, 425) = -0.233 nm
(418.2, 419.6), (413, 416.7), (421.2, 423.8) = -0.068 nm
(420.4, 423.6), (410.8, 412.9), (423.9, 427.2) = -0.334 nm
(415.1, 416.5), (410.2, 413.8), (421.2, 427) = -0.236 nm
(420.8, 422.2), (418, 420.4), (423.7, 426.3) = -0.015 nm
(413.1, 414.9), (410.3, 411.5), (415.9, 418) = -0.193 nm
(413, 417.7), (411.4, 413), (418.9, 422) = -0.411 nm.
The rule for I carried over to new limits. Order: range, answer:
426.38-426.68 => 1.92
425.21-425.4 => 1.93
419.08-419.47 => 2.04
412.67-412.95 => 1.73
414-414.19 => 1.88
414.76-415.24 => 1.91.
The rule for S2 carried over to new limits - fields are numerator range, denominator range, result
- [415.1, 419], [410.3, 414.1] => 1.29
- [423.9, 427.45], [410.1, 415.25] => 1.21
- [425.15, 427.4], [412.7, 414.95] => 1.07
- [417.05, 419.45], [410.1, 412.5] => 1.47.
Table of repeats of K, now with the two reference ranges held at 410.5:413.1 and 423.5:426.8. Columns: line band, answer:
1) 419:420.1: -0.16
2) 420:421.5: -0.20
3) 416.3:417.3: -0.20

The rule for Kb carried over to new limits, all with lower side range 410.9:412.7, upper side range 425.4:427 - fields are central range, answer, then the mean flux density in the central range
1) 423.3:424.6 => -0.08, 2.01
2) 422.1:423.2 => -0.10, 2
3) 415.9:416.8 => -0.22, 2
